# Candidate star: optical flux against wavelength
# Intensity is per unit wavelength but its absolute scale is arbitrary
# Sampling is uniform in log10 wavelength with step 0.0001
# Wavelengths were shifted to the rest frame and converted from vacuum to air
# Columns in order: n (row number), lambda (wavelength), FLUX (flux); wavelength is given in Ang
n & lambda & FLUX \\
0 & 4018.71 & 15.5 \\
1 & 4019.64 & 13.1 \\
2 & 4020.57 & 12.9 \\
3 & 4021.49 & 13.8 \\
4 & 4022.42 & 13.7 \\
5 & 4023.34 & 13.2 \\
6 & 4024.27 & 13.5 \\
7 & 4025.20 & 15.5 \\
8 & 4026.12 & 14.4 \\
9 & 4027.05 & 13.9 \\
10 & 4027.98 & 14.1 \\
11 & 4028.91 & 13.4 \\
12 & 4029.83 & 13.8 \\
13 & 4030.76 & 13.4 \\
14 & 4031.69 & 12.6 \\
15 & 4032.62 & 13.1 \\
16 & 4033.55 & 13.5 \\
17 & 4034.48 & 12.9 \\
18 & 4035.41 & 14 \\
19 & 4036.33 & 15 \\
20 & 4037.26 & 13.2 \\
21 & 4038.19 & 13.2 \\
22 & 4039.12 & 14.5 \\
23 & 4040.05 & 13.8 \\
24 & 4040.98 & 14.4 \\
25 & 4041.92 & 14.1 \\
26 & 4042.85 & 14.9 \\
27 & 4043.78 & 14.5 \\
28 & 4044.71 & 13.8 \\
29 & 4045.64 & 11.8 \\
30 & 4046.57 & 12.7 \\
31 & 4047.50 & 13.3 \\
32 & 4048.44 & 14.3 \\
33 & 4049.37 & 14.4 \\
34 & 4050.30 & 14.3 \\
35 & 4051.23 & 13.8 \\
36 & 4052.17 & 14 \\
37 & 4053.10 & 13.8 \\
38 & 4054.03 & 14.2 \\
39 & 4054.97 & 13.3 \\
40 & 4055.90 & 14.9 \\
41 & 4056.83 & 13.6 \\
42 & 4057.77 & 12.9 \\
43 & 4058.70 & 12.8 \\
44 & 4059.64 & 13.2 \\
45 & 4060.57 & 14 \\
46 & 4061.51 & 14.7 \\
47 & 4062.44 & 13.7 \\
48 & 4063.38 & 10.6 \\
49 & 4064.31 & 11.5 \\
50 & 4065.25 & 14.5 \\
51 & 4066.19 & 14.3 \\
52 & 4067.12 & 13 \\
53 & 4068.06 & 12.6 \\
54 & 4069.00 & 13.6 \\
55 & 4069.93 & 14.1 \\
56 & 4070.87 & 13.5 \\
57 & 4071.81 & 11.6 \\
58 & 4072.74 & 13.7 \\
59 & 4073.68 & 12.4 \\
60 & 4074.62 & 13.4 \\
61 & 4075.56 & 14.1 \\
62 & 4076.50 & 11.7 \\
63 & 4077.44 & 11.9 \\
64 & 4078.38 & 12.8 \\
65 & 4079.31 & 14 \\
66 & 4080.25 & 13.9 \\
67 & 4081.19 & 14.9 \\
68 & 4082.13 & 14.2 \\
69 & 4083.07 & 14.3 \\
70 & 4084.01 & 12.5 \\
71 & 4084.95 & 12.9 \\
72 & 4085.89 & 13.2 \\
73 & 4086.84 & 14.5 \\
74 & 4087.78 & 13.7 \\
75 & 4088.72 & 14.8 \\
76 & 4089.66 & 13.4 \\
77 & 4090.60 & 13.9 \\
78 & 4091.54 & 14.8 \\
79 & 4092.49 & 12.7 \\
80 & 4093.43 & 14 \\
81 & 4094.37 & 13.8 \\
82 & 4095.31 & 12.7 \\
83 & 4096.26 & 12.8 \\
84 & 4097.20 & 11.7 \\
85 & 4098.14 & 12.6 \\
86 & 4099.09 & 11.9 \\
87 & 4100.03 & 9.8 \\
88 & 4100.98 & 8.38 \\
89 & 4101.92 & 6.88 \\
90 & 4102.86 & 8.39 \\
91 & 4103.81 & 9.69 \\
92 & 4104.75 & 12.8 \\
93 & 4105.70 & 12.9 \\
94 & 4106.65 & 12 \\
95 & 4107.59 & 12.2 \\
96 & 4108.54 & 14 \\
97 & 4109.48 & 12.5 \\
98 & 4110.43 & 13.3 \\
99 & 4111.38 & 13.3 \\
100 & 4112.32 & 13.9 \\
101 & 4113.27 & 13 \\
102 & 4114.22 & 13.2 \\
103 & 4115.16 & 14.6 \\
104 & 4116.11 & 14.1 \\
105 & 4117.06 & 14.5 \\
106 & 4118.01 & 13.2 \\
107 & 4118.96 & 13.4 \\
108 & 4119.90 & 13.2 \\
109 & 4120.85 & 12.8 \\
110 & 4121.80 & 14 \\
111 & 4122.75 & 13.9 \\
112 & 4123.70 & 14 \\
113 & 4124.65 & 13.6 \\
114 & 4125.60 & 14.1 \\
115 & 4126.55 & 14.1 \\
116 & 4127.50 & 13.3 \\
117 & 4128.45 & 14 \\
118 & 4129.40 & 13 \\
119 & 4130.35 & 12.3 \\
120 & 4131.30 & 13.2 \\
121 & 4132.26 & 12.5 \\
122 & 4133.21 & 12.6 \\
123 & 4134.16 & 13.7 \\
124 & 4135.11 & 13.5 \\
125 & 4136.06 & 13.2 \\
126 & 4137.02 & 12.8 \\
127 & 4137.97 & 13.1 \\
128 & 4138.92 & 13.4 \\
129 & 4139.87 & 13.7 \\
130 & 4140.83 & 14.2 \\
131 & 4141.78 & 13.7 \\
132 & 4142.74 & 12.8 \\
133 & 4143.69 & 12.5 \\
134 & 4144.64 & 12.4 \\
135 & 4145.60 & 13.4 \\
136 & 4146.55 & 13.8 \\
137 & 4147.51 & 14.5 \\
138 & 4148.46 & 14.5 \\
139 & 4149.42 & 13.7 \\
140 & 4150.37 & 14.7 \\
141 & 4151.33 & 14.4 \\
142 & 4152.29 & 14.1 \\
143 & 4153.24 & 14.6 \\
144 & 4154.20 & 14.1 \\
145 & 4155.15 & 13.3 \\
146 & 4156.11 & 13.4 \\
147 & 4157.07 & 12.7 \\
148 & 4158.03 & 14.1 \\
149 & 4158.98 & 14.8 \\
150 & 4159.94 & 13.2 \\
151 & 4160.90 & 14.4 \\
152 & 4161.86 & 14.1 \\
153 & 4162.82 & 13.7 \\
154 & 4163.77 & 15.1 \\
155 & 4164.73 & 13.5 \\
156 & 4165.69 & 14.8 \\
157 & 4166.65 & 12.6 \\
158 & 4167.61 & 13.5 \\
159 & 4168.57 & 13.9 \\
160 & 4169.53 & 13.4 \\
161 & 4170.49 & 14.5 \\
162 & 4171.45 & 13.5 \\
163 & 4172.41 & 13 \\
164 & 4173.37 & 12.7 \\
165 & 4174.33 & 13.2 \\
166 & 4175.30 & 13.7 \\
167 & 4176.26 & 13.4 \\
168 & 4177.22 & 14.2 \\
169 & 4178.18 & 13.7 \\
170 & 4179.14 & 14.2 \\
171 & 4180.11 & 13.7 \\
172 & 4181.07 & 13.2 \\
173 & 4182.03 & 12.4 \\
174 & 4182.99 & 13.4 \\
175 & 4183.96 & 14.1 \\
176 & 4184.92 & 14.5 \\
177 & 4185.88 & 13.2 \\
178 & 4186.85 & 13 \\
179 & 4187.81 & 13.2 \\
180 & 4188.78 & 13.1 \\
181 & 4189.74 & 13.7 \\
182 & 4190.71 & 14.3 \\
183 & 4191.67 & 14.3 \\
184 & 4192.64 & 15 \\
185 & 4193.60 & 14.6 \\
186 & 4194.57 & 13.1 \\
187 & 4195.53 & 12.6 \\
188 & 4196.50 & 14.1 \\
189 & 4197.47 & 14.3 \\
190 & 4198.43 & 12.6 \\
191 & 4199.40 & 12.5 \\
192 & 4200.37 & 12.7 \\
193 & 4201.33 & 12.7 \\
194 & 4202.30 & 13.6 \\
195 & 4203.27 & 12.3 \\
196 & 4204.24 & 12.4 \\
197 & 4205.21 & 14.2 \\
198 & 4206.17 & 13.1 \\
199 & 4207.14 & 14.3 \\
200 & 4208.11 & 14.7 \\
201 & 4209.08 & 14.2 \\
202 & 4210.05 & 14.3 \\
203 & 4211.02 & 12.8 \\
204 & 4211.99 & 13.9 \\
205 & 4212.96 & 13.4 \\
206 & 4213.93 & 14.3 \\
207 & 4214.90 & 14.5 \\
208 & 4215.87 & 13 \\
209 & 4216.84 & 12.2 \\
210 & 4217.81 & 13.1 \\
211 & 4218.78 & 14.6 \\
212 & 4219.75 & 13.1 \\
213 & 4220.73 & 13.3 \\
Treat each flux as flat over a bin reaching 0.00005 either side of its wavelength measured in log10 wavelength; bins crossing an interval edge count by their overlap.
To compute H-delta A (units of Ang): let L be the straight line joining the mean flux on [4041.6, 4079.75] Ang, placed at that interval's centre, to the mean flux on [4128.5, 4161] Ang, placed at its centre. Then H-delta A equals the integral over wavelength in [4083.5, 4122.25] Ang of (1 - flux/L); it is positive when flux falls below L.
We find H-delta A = 2.1 Ang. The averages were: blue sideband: 13.4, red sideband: 13.5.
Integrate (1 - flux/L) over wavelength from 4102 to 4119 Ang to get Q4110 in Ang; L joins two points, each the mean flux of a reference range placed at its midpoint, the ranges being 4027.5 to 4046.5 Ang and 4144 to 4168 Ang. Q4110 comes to 1.4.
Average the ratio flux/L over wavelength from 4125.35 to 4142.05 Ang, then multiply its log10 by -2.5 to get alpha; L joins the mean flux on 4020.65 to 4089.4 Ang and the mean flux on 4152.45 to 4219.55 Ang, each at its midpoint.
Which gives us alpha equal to 0.02 mag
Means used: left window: 13.6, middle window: 13.3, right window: 13.6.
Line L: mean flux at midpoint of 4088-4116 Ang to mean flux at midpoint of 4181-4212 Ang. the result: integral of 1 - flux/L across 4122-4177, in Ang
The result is -2.7 Ang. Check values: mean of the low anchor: 12.4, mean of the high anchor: 13.5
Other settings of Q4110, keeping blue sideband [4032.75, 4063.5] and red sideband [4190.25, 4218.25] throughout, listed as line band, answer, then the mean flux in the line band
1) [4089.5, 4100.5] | 0.68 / 12.8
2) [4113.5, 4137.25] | 0.30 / 13.5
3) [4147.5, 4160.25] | -0.36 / 14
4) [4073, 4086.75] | 0.35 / 13.3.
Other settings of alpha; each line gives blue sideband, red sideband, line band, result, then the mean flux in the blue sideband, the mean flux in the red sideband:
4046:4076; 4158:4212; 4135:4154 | -0.01 mag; 13.5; 13.6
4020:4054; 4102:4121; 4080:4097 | -0.05 mag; 13.8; 12.7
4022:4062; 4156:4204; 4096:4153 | 0.06 mag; 13.8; 13.6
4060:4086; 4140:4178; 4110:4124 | -0.01 mag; 13.3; 13.7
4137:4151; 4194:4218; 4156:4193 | -0.02 mag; 13.6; 13.4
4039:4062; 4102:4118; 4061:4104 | 0.03 mag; 13.8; 12.6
